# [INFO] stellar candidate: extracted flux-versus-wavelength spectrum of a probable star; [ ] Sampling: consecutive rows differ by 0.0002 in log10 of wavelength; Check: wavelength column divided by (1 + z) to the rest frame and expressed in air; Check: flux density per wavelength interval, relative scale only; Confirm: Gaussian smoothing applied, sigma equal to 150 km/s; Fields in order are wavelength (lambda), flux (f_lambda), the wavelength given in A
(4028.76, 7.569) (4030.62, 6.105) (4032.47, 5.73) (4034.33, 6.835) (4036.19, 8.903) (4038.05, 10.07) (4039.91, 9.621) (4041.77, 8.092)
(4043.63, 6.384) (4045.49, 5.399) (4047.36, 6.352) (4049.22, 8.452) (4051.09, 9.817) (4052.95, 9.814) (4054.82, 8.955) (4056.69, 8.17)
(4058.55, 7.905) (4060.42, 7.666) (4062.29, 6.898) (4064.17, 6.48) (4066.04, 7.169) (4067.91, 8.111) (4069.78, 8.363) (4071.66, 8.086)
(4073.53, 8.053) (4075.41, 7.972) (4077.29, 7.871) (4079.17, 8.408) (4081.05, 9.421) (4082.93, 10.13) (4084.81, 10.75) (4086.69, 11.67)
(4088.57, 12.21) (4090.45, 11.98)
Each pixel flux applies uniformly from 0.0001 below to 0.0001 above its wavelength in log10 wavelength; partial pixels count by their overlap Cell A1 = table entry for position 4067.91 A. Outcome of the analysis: 8.111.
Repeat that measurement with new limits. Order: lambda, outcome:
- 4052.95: 9.814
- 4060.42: 7.666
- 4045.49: 5.399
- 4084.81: 10.75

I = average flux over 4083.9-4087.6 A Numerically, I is 11.2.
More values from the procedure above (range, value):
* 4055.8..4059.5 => 8.05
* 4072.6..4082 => 8.34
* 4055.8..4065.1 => 7.42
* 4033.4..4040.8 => 8.85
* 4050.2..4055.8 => 9.52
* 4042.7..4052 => 7.27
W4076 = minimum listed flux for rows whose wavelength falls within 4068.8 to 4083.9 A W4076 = 7.871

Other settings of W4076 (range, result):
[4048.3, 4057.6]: 8.17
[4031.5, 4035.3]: 5.73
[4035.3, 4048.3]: 5.399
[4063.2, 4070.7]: 6.48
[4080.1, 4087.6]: 9.421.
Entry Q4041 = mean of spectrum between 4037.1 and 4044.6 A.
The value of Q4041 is 8.53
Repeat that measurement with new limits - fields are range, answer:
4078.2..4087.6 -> 10.1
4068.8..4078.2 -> 8.07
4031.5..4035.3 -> 6.31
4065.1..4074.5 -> 7.96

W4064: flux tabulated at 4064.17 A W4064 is 6.48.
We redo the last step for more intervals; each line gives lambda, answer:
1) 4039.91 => 9.621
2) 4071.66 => 8.086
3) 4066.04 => 7.169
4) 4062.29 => 6.898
